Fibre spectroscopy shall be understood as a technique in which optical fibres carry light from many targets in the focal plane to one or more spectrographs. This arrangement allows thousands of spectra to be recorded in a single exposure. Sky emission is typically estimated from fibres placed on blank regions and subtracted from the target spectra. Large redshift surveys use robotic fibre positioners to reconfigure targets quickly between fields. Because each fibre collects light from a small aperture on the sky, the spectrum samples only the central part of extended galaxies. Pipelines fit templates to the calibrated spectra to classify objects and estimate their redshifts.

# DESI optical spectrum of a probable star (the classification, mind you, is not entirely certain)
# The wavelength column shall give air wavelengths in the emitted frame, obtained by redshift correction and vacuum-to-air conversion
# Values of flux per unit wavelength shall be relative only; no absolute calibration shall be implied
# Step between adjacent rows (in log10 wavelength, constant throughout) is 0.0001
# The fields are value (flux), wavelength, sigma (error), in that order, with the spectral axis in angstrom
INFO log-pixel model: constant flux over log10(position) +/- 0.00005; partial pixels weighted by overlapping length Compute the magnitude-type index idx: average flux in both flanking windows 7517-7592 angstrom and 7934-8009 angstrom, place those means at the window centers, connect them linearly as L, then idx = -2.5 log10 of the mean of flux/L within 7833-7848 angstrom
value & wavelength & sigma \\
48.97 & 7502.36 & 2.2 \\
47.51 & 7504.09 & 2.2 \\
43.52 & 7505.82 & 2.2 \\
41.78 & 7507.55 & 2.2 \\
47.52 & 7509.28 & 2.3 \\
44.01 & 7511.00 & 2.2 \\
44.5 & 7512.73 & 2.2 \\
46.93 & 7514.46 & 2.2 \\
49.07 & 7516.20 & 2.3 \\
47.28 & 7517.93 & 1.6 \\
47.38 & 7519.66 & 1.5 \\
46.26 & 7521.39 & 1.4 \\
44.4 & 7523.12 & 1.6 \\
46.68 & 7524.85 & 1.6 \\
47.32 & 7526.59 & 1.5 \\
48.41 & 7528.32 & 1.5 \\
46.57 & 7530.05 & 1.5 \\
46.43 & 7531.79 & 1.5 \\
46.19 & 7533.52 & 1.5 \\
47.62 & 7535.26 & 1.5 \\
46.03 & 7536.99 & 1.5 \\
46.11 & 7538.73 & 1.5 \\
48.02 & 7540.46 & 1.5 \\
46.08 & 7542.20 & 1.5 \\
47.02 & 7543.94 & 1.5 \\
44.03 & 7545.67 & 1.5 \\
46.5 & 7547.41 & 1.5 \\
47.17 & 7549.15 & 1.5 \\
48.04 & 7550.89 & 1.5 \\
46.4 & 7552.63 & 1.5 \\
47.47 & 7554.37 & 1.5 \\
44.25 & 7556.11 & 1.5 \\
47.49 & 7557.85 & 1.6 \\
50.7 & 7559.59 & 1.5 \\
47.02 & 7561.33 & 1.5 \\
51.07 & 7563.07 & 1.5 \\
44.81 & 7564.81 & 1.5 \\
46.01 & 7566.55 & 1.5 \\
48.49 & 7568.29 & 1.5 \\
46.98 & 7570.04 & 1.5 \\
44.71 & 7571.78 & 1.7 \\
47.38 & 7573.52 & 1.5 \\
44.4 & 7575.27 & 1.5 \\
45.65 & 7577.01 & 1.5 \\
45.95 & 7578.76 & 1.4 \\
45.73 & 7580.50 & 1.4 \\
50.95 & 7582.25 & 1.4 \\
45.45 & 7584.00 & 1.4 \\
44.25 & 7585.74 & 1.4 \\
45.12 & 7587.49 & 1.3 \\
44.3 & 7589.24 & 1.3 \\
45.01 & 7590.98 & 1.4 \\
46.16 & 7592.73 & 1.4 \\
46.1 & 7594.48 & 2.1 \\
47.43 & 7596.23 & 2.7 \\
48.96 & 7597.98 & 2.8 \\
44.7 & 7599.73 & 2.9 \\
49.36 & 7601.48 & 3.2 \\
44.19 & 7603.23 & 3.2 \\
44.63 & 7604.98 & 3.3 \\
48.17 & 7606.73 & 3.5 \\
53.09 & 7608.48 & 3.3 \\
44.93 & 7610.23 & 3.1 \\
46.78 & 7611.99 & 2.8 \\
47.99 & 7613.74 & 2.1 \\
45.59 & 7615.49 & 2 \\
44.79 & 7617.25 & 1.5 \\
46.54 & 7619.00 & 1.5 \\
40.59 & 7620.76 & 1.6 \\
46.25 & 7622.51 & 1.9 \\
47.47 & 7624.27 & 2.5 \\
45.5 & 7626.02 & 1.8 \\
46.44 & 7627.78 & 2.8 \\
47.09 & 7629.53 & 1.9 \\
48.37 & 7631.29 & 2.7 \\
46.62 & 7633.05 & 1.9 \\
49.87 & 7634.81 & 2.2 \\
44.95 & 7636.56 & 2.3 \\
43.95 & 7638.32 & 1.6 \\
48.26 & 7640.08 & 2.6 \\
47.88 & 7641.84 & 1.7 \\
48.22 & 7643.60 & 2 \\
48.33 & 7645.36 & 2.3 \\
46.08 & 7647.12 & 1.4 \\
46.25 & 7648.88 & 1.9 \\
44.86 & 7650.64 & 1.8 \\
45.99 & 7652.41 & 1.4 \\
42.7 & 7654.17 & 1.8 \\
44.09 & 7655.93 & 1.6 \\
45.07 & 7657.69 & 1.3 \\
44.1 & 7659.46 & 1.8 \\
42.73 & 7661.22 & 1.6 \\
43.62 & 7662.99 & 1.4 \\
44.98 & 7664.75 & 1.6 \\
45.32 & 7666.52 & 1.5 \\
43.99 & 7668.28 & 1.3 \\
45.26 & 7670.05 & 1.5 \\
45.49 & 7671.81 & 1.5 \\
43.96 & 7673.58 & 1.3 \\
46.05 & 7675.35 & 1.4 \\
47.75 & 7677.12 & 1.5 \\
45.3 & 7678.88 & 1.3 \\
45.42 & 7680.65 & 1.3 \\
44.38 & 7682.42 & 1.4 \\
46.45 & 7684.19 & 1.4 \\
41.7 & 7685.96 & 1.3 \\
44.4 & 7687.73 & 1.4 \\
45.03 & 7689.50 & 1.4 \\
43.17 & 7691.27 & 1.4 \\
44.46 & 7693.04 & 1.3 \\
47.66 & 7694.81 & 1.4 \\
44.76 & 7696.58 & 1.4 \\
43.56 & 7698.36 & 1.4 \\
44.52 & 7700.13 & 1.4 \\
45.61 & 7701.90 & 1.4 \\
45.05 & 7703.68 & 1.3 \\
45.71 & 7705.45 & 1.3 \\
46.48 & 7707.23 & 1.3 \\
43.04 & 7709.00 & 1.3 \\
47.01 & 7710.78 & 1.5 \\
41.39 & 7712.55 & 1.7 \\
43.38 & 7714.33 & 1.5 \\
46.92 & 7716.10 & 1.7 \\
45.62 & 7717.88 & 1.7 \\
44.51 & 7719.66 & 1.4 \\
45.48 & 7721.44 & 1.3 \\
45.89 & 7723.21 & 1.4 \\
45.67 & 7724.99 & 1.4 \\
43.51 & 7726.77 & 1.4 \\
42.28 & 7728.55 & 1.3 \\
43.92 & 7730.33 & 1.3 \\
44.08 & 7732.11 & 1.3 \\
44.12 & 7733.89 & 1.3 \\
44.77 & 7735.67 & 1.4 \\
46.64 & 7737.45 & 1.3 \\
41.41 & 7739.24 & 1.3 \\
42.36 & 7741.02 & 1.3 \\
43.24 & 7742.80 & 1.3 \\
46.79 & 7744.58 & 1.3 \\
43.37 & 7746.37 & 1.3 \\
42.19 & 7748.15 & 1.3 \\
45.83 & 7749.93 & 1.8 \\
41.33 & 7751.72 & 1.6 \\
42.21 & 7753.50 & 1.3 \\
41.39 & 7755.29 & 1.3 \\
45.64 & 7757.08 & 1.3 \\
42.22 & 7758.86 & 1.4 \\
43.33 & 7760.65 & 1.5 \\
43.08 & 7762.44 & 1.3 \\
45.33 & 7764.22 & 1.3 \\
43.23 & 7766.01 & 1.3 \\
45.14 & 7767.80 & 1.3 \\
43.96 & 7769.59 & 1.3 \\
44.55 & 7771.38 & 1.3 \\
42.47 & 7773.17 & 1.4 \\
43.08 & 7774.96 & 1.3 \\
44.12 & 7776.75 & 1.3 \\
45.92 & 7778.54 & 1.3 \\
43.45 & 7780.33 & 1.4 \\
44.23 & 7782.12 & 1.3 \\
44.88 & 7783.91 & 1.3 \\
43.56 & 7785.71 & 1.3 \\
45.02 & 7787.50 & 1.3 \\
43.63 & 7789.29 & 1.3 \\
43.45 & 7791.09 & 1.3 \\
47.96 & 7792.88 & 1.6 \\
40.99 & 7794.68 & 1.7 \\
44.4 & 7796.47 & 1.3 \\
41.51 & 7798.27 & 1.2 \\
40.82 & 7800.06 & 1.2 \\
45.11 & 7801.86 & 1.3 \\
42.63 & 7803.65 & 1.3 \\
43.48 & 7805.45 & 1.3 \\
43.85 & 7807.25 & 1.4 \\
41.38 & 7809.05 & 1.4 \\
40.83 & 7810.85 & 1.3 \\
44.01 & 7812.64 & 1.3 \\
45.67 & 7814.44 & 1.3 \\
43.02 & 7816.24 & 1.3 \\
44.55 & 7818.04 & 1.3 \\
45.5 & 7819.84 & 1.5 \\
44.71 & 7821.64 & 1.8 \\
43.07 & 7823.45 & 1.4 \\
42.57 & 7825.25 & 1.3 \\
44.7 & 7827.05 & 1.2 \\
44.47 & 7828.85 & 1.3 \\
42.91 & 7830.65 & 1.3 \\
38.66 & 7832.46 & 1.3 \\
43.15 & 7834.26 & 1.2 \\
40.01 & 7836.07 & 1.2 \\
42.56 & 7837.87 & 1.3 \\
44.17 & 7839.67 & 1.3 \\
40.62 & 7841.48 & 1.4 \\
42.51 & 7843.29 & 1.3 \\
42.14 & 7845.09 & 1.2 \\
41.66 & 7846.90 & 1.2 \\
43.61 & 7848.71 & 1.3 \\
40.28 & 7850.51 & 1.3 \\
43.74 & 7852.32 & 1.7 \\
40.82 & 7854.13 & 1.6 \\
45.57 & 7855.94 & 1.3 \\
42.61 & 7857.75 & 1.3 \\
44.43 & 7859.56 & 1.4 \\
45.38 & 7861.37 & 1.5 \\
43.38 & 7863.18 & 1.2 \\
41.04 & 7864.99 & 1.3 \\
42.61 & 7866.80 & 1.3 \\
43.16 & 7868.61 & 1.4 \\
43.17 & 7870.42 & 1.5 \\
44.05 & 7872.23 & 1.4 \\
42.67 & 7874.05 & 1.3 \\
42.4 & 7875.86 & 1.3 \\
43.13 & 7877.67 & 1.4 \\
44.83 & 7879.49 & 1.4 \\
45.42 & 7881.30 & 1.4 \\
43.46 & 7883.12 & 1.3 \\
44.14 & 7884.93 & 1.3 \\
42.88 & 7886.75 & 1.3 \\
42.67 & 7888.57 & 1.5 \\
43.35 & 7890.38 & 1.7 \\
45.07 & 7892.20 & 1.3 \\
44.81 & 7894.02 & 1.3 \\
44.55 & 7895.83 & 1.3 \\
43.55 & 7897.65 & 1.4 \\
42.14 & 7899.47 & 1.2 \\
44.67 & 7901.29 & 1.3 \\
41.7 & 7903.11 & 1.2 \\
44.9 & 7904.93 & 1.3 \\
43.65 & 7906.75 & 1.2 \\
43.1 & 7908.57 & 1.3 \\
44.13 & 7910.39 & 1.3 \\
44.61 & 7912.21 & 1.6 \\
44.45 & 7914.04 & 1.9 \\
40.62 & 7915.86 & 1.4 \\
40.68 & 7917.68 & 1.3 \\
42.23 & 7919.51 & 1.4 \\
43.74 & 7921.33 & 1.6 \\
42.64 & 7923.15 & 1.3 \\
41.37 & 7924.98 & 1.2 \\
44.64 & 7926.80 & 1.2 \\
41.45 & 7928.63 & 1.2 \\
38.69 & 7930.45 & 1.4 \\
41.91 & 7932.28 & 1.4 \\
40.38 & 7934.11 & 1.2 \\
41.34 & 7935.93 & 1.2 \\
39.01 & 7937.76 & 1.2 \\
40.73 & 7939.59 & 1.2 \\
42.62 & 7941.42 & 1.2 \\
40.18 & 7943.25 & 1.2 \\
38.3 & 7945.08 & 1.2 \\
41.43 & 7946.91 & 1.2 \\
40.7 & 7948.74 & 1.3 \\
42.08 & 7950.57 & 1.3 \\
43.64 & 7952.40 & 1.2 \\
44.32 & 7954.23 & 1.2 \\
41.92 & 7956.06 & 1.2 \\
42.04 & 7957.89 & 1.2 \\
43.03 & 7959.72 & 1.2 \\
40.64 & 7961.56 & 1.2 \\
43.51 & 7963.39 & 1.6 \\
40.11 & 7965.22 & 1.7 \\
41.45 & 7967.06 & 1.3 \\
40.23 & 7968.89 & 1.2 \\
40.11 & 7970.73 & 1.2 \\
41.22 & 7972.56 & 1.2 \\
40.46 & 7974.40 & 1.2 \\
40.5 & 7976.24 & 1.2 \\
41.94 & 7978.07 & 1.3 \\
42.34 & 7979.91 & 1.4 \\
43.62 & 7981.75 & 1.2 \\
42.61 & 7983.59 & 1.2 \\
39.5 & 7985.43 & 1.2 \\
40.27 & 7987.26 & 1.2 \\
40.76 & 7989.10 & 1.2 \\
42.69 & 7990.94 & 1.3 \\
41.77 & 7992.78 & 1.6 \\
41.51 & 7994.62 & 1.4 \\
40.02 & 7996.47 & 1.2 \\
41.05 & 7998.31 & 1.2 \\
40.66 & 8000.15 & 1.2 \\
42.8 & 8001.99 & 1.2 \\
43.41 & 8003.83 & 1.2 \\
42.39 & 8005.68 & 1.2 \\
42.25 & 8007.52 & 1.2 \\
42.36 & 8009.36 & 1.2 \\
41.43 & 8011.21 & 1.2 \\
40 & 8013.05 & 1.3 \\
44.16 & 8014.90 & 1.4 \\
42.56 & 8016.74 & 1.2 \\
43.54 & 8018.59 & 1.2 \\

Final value 0.03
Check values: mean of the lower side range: 46.6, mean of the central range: 42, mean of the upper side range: 41.5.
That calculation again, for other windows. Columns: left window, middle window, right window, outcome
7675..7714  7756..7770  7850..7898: 0.010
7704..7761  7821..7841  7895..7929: 0.021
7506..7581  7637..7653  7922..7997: -0.031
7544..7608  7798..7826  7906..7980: 0.003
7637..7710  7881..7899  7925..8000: -0.040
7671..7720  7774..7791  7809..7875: -0.009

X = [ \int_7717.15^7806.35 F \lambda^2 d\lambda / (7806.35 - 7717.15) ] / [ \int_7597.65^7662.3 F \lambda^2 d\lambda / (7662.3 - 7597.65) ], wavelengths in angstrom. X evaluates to 1.0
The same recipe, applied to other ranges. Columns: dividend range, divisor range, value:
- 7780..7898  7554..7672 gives 0.99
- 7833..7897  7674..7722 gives 1.00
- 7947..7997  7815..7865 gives 1.00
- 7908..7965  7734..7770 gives 1.01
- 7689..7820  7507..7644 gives 0.99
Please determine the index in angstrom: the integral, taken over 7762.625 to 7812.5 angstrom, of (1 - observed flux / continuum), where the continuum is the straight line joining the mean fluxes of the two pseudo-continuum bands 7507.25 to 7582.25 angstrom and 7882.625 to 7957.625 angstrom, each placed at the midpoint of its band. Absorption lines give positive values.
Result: 0.3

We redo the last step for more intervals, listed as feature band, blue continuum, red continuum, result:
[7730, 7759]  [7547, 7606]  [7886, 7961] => 0.6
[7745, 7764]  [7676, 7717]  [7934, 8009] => 0.4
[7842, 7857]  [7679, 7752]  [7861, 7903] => 0.4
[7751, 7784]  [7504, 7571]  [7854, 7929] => 0.6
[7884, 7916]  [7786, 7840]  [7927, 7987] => -1.2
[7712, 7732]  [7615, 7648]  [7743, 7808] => 0.1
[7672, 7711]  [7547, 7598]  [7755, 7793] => 0.0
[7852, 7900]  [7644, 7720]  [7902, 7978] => -1.0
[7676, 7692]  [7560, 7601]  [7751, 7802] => 0.0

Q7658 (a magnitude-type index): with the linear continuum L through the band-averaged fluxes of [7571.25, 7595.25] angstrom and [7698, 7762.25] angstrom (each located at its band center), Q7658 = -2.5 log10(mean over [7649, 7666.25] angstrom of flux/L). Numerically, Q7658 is 0.015 mag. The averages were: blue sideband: 45.8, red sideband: 44.2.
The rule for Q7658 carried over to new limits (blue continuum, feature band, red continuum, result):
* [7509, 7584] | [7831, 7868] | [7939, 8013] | 0.016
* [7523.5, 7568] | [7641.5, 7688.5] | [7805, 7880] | 0.005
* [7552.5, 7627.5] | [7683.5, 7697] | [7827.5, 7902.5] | 0.013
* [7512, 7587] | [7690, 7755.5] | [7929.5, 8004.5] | 0.004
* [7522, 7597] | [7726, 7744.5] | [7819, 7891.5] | 0.017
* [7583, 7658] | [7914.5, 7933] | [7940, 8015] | 0.011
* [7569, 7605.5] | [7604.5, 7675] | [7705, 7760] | -0.013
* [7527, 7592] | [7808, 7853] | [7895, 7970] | 0.013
